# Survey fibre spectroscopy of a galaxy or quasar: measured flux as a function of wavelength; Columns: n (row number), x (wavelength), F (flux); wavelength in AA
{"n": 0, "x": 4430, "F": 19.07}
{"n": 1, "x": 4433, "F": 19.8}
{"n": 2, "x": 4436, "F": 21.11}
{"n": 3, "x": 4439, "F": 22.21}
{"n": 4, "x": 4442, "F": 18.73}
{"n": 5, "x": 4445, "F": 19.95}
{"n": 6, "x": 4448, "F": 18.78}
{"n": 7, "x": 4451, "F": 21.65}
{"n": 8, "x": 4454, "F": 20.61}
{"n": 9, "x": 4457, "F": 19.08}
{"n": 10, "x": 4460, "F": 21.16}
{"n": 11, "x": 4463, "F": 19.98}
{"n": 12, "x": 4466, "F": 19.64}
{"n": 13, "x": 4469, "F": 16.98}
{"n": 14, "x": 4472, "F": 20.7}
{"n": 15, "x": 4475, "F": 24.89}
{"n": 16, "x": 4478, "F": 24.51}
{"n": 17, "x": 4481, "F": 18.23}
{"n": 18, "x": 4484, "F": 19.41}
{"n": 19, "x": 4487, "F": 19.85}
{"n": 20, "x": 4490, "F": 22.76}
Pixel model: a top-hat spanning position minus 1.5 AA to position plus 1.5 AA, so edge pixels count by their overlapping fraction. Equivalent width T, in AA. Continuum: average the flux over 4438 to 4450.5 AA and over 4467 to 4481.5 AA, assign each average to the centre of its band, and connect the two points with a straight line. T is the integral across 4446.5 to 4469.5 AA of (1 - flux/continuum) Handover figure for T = 0.8 AA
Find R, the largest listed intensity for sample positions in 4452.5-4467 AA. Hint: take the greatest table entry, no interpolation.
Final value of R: 21.16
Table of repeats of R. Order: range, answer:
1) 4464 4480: 24.89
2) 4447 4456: 21.65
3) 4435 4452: 22.21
